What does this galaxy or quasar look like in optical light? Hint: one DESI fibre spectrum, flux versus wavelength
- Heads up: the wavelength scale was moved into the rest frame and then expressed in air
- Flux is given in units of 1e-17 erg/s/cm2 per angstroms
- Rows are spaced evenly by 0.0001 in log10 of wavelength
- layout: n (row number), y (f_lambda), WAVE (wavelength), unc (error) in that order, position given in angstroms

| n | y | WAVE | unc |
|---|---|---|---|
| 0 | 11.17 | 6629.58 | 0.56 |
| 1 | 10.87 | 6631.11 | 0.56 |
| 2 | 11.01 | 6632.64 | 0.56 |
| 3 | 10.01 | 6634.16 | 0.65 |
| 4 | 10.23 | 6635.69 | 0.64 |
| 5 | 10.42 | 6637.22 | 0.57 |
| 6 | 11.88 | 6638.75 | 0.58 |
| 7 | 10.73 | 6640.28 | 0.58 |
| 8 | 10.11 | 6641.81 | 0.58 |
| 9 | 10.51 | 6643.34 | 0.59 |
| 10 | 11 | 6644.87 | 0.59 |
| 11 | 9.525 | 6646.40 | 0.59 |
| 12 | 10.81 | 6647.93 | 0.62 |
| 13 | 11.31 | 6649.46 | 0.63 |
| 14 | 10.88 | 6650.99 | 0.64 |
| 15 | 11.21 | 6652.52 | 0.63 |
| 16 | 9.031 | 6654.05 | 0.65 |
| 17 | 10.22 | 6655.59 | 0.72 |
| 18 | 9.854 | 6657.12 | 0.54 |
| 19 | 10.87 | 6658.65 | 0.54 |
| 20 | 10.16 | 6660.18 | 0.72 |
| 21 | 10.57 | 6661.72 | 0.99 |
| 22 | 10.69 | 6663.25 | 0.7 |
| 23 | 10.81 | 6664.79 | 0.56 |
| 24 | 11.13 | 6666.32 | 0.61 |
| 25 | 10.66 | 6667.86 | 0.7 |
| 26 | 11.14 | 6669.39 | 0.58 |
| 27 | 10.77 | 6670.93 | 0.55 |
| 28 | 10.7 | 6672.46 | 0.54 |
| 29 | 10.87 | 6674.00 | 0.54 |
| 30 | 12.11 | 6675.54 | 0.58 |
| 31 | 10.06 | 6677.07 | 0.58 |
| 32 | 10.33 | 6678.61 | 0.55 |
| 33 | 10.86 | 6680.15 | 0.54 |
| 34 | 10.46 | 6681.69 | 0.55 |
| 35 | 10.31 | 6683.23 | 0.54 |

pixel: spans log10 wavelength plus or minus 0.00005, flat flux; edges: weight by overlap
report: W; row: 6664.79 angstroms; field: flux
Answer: 10.81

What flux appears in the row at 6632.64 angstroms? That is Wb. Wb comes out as 11.01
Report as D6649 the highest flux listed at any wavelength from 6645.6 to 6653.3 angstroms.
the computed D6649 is 11.31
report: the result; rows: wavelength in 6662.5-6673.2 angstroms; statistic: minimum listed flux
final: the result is 10.66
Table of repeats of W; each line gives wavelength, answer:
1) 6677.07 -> 10.06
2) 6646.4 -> 9.525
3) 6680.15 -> 10.86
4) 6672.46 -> 10.7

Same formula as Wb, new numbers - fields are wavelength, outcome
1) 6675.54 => 12.11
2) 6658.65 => 10.87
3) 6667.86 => 10.66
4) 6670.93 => 10.77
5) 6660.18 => 10.16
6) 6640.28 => 10.73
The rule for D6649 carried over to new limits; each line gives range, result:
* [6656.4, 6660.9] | 10.87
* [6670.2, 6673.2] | 10.77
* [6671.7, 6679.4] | 12.11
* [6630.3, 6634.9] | 11.01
